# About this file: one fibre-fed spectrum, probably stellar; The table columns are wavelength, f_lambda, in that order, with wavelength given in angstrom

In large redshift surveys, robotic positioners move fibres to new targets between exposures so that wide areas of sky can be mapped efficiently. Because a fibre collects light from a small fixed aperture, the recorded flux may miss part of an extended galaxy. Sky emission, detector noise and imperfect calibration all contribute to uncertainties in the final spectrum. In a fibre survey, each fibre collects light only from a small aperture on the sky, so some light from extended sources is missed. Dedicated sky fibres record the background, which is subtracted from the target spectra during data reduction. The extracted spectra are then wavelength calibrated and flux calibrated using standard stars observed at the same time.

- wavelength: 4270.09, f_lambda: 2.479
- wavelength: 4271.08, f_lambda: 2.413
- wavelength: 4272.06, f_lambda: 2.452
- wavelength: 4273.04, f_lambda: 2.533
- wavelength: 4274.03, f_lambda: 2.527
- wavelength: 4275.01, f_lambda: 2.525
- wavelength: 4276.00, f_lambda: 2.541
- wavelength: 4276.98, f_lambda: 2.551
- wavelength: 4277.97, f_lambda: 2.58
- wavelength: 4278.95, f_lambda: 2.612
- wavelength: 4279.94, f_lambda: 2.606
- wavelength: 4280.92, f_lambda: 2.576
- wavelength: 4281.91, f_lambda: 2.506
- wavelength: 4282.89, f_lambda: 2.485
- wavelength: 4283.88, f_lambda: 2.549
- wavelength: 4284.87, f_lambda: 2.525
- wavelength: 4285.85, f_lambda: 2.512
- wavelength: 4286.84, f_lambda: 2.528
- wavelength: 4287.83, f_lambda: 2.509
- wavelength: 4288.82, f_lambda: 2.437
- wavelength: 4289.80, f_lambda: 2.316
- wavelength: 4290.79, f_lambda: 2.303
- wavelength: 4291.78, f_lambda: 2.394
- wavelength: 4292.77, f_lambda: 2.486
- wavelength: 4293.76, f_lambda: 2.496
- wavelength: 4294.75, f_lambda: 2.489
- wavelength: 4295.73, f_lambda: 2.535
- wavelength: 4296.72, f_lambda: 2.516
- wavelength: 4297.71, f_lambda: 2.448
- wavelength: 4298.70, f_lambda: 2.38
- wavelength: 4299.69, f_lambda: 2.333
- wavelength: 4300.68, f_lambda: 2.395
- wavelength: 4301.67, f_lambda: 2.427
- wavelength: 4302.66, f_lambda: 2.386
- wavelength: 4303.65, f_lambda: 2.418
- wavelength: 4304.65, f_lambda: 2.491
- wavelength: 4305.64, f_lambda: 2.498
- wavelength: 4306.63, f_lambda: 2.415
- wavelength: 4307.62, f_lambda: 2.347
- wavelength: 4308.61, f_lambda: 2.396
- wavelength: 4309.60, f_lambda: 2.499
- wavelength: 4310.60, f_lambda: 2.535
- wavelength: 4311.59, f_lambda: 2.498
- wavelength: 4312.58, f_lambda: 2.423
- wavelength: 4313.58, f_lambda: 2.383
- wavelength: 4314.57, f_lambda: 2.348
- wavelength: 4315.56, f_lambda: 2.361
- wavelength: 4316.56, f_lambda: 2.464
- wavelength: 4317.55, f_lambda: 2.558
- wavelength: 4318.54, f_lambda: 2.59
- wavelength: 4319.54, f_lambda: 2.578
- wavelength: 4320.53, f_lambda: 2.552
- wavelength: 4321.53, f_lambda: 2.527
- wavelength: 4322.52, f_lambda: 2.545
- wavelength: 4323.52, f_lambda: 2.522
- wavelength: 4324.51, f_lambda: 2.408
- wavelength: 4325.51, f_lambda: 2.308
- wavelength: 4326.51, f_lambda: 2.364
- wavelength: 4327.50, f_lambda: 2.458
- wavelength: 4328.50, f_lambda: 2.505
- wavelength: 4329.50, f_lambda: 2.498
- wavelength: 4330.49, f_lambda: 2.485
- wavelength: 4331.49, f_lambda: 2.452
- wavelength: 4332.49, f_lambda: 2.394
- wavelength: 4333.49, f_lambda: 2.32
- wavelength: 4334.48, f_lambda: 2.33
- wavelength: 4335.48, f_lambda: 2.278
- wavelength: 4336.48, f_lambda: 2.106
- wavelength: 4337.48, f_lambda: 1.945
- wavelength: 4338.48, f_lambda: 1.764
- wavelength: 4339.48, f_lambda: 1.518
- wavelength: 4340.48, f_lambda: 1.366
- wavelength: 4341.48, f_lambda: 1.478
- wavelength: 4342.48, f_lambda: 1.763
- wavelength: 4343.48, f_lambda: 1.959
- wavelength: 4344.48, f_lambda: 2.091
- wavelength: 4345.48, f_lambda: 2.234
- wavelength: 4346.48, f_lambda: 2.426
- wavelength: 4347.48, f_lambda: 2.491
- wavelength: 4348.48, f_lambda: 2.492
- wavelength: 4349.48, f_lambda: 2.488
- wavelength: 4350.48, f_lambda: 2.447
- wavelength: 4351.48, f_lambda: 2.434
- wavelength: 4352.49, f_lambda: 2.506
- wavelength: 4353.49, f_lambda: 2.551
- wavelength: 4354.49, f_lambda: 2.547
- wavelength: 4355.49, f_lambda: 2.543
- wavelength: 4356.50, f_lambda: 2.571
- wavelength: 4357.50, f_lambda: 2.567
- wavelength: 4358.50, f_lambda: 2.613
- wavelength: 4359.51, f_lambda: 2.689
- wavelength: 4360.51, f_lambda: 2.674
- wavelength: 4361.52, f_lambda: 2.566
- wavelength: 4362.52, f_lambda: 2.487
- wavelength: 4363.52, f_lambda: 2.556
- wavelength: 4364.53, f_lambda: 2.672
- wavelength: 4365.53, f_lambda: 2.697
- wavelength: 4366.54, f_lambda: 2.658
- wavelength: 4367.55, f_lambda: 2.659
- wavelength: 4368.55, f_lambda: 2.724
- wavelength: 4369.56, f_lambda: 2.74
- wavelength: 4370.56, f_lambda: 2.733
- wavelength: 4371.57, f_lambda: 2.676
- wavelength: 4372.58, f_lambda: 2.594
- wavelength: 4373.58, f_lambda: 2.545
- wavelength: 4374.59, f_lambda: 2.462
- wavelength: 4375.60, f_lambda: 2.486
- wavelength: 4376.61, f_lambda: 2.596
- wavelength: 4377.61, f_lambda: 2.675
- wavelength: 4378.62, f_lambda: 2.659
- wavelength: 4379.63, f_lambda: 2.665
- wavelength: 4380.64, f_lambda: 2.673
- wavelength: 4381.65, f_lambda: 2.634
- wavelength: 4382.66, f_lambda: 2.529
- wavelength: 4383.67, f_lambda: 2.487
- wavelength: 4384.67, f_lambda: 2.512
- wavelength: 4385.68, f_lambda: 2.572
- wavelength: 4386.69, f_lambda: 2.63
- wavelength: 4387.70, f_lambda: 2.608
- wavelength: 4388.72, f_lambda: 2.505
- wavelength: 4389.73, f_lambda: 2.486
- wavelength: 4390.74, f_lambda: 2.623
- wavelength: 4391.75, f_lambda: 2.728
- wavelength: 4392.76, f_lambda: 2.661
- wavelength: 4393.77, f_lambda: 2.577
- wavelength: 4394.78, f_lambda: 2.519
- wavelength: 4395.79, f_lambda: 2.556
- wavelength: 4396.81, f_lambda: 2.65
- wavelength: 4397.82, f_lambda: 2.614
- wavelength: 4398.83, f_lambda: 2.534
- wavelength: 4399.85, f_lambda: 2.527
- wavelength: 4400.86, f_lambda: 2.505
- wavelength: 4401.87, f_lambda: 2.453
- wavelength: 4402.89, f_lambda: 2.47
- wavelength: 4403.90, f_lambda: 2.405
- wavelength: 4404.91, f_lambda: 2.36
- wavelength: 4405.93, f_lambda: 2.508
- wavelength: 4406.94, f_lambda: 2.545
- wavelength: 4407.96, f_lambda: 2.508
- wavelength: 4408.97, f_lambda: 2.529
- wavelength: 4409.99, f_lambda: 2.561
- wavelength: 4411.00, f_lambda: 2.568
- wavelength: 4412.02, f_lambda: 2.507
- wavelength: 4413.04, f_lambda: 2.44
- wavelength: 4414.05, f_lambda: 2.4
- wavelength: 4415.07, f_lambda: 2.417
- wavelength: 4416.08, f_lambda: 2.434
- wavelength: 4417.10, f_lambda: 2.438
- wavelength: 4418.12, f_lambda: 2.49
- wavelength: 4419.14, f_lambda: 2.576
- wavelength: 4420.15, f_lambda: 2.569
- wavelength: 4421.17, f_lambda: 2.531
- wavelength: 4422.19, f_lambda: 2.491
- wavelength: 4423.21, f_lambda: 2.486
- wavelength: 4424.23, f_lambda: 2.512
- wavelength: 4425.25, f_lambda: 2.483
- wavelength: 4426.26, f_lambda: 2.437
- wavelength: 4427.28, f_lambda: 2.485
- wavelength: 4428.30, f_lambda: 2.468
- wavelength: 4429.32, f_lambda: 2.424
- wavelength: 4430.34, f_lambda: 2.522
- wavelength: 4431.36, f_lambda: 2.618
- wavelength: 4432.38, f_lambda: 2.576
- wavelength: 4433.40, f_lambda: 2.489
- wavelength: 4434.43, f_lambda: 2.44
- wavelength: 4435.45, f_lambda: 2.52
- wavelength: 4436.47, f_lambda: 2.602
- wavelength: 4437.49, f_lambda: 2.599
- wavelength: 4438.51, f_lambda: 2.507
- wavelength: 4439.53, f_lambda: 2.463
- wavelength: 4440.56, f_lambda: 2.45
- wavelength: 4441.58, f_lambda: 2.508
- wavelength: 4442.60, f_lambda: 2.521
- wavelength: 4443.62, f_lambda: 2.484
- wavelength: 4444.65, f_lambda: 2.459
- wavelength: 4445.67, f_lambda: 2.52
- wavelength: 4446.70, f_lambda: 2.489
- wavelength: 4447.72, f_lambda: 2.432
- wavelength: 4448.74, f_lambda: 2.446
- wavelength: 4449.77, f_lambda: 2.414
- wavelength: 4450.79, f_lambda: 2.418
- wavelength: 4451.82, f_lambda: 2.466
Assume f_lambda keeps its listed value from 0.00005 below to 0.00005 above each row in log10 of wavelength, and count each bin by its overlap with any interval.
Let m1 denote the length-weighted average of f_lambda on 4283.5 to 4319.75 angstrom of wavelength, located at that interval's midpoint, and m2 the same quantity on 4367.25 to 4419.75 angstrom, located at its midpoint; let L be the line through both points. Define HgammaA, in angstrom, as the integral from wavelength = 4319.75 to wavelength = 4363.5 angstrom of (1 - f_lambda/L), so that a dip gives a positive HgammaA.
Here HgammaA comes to 2.83 angstrom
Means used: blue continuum 2.45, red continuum 2.56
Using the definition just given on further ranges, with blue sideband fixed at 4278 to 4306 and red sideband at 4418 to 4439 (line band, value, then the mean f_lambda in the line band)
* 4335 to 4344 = 2.5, 1.8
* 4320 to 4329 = 0.1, 2.47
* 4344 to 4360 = 0.1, 2.48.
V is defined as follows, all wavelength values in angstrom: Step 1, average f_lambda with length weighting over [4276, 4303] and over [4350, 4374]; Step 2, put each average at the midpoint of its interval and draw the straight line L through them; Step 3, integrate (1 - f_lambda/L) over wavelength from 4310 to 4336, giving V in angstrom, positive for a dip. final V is 0.9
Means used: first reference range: 2.48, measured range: 2.45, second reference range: 2.6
